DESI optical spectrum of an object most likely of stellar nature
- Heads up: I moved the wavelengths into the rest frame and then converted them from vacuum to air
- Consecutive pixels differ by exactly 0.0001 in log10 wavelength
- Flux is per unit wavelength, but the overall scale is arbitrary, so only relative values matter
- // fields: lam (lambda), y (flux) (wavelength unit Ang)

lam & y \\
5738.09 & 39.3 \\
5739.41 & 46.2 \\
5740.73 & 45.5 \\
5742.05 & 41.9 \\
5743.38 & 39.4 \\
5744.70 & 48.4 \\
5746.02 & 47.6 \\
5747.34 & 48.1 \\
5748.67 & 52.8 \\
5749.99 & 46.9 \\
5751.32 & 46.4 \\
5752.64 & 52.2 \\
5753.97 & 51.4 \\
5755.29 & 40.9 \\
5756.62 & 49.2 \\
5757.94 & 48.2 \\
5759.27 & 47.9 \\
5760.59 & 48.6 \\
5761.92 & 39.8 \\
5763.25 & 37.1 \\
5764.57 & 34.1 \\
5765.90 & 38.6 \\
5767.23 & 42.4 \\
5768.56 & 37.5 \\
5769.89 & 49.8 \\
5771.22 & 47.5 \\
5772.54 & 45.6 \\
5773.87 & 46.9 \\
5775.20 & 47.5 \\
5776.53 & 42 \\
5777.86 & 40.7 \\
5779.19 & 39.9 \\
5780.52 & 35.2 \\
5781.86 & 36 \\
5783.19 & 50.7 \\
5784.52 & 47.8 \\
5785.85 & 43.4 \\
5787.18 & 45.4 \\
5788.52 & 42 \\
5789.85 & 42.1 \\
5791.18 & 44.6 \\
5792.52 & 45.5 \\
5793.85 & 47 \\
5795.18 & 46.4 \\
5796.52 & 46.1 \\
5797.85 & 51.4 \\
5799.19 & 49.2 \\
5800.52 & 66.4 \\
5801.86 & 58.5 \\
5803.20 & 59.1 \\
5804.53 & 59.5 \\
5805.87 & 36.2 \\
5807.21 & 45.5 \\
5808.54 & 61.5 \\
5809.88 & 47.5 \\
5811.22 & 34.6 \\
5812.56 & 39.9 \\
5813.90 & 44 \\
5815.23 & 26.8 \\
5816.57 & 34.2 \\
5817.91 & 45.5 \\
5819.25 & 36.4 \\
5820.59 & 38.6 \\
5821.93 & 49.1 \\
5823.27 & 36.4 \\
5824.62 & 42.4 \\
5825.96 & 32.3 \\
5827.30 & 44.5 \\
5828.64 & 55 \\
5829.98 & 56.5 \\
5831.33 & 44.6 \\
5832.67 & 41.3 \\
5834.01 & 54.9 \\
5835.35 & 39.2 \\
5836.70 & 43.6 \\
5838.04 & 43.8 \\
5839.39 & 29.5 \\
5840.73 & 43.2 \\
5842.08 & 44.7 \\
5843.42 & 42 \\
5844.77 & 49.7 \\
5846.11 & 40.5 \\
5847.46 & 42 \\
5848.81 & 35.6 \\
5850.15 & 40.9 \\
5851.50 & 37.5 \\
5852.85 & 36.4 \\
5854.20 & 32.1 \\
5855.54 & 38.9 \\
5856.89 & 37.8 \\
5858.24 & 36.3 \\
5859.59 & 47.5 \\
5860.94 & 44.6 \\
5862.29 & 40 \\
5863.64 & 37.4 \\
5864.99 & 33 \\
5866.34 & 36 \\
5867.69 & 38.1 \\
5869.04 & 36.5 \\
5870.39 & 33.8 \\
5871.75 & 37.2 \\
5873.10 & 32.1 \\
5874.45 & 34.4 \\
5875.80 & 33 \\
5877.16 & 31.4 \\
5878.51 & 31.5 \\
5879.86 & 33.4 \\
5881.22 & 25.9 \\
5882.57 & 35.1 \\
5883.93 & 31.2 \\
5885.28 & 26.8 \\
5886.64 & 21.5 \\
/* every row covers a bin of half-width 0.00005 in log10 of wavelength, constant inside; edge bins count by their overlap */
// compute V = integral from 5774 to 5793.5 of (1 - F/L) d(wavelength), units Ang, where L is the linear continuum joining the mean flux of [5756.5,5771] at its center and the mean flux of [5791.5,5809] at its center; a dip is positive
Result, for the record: 1.8 Ang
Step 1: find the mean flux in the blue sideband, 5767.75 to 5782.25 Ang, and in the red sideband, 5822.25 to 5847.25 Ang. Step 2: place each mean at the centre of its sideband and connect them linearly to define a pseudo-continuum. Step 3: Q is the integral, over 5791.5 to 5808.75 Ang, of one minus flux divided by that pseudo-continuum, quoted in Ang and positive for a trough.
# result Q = -3.3 Ang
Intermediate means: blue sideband 42.7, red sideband 43.6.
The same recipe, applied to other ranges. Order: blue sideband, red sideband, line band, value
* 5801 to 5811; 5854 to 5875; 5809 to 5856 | 3.9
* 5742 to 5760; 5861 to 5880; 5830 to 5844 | -1.7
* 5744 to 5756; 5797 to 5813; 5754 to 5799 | 5.0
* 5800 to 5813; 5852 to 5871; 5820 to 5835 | 0.3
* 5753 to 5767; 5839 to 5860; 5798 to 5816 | -2.9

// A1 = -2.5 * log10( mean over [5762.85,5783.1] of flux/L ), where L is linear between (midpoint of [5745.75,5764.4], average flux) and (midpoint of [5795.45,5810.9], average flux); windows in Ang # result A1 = 0.17 mag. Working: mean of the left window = 46.6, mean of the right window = 52.2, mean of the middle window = 41.7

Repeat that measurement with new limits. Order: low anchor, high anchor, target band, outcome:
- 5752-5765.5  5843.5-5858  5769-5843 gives -0.074 mag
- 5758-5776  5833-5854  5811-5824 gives 0.091 mag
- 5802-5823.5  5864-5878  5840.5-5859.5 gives -0.056 mag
